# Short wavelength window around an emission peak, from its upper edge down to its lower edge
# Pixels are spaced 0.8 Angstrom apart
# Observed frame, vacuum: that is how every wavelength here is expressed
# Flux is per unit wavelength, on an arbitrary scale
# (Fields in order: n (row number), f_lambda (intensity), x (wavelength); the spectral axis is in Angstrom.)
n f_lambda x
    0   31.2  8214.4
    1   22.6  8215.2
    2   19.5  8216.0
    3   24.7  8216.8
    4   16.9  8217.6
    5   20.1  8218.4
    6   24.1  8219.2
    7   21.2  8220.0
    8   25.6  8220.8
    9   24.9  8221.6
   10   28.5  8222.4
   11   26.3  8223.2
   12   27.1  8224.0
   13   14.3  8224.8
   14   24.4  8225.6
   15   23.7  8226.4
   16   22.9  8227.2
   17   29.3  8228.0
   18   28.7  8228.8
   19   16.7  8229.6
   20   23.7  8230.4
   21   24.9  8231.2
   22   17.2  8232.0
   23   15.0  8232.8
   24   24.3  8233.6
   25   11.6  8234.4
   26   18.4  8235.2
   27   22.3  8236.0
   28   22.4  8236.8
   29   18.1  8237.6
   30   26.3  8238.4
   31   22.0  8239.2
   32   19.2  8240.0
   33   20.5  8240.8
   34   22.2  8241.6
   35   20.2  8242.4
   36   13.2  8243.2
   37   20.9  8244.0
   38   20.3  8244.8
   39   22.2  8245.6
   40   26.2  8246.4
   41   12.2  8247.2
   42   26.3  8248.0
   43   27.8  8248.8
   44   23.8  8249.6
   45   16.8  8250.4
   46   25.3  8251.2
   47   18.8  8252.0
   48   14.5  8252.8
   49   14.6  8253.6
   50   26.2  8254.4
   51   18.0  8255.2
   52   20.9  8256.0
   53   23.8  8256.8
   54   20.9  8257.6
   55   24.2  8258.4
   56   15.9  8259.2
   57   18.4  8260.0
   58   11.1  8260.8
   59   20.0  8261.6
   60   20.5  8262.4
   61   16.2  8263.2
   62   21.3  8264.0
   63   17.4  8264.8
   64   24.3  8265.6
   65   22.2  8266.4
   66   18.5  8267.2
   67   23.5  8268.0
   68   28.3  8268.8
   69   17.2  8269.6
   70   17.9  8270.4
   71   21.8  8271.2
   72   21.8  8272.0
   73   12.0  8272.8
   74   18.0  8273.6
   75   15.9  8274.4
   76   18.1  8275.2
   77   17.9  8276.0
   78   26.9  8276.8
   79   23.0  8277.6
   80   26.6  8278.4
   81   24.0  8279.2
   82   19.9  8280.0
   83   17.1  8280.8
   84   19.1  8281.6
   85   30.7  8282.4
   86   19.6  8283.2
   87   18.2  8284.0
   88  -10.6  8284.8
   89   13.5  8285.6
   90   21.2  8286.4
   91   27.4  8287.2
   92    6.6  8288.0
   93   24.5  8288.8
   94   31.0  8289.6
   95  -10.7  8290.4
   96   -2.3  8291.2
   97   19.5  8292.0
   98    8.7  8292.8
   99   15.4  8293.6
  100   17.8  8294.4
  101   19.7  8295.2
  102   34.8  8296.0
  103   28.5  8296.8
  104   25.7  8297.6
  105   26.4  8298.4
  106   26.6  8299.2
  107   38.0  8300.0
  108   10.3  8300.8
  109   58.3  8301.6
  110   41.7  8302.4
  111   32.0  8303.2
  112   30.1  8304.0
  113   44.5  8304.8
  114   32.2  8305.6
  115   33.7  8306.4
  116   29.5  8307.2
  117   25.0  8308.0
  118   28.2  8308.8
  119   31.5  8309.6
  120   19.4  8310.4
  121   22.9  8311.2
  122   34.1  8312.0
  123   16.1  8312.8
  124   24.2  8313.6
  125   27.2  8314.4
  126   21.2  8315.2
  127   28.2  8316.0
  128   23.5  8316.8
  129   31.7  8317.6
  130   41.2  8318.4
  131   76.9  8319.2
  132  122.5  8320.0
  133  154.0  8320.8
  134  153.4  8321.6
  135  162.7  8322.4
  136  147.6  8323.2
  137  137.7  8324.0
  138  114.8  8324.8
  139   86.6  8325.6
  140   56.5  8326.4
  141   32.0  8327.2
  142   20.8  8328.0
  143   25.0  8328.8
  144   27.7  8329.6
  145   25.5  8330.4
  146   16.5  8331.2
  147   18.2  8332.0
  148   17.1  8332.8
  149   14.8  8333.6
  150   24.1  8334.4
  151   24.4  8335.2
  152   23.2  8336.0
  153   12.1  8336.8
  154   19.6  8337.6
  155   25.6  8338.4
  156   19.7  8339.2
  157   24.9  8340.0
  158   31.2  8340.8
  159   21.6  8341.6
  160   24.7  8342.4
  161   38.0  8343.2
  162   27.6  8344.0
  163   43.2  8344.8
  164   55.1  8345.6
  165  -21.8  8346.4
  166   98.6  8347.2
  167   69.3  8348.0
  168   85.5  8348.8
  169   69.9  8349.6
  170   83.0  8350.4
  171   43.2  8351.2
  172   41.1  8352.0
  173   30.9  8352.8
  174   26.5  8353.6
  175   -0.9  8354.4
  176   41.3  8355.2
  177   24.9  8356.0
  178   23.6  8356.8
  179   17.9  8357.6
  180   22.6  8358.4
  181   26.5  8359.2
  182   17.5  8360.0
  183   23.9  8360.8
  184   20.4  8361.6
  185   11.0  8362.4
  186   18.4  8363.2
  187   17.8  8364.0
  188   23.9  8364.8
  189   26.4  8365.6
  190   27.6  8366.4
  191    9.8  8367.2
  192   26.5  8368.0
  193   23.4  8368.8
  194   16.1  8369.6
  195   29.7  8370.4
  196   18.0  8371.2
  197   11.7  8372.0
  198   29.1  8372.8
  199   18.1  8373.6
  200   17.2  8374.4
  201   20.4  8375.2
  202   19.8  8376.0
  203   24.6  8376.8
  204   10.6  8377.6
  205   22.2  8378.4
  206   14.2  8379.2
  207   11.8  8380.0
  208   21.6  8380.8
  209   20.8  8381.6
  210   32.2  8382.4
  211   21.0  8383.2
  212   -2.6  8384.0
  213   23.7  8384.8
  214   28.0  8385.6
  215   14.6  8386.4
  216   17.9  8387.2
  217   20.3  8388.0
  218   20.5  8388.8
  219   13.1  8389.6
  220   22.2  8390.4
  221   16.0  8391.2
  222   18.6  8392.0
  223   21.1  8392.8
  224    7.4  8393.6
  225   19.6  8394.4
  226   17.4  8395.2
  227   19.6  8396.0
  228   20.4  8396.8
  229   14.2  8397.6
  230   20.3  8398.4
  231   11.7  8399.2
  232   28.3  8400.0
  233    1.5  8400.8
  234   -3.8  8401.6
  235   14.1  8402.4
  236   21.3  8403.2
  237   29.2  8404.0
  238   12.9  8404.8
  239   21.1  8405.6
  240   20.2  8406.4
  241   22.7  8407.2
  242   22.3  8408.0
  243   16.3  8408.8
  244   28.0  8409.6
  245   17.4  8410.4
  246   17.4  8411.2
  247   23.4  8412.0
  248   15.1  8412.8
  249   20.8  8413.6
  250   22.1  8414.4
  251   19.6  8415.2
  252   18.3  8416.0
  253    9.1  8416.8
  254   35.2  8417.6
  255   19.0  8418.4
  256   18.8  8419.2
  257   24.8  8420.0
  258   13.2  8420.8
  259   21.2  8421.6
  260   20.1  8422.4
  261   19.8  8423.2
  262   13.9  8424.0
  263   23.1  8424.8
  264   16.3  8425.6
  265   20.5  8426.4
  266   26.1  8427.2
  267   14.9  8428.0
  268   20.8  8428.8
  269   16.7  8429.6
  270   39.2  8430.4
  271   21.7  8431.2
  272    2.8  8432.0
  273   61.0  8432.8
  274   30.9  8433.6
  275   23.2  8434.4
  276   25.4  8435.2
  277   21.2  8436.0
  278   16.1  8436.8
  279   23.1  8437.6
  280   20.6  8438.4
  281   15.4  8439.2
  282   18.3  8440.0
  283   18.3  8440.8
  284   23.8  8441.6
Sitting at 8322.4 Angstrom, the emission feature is H-alpha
